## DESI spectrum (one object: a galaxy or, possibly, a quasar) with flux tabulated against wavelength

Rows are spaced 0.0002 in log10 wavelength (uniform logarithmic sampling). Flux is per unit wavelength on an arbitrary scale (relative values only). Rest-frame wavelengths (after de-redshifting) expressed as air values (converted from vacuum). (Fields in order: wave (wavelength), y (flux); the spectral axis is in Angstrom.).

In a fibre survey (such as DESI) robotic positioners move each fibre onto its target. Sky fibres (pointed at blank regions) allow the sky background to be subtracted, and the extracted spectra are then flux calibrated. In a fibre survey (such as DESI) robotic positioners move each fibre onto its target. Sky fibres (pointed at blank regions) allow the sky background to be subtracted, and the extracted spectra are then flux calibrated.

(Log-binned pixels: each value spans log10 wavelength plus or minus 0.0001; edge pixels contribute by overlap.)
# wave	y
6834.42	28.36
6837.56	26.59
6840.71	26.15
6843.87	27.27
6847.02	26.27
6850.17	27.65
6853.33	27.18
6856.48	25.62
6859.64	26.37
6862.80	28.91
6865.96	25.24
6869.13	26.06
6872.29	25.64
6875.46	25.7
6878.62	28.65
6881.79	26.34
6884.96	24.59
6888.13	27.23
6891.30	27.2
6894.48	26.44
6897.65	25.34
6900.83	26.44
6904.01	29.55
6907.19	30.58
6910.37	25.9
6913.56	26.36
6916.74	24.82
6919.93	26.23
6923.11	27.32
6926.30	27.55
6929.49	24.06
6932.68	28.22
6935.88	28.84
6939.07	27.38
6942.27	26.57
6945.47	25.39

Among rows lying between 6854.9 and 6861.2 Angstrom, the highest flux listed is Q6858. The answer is 26.37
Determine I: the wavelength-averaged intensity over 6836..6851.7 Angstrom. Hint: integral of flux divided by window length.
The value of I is 26.8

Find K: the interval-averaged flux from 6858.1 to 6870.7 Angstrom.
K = 26.6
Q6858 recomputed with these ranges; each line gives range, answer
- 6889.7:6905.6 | 29.55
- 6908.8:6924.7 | 27.32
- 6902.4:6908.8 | 30.58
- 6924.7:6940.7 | 28.84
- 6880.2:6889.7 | 27.23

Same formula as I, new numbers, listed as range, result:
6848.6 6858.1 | 26.8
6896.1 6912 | 27.5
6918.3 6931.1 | 26.3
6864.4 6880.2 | 26.3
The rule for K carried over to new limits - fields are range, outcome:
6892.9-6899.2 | 25.9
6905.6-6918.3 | 26.9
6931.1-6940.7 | 28.1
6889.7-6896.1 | 26.8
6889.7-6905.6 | 27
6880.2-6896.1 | 26.4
